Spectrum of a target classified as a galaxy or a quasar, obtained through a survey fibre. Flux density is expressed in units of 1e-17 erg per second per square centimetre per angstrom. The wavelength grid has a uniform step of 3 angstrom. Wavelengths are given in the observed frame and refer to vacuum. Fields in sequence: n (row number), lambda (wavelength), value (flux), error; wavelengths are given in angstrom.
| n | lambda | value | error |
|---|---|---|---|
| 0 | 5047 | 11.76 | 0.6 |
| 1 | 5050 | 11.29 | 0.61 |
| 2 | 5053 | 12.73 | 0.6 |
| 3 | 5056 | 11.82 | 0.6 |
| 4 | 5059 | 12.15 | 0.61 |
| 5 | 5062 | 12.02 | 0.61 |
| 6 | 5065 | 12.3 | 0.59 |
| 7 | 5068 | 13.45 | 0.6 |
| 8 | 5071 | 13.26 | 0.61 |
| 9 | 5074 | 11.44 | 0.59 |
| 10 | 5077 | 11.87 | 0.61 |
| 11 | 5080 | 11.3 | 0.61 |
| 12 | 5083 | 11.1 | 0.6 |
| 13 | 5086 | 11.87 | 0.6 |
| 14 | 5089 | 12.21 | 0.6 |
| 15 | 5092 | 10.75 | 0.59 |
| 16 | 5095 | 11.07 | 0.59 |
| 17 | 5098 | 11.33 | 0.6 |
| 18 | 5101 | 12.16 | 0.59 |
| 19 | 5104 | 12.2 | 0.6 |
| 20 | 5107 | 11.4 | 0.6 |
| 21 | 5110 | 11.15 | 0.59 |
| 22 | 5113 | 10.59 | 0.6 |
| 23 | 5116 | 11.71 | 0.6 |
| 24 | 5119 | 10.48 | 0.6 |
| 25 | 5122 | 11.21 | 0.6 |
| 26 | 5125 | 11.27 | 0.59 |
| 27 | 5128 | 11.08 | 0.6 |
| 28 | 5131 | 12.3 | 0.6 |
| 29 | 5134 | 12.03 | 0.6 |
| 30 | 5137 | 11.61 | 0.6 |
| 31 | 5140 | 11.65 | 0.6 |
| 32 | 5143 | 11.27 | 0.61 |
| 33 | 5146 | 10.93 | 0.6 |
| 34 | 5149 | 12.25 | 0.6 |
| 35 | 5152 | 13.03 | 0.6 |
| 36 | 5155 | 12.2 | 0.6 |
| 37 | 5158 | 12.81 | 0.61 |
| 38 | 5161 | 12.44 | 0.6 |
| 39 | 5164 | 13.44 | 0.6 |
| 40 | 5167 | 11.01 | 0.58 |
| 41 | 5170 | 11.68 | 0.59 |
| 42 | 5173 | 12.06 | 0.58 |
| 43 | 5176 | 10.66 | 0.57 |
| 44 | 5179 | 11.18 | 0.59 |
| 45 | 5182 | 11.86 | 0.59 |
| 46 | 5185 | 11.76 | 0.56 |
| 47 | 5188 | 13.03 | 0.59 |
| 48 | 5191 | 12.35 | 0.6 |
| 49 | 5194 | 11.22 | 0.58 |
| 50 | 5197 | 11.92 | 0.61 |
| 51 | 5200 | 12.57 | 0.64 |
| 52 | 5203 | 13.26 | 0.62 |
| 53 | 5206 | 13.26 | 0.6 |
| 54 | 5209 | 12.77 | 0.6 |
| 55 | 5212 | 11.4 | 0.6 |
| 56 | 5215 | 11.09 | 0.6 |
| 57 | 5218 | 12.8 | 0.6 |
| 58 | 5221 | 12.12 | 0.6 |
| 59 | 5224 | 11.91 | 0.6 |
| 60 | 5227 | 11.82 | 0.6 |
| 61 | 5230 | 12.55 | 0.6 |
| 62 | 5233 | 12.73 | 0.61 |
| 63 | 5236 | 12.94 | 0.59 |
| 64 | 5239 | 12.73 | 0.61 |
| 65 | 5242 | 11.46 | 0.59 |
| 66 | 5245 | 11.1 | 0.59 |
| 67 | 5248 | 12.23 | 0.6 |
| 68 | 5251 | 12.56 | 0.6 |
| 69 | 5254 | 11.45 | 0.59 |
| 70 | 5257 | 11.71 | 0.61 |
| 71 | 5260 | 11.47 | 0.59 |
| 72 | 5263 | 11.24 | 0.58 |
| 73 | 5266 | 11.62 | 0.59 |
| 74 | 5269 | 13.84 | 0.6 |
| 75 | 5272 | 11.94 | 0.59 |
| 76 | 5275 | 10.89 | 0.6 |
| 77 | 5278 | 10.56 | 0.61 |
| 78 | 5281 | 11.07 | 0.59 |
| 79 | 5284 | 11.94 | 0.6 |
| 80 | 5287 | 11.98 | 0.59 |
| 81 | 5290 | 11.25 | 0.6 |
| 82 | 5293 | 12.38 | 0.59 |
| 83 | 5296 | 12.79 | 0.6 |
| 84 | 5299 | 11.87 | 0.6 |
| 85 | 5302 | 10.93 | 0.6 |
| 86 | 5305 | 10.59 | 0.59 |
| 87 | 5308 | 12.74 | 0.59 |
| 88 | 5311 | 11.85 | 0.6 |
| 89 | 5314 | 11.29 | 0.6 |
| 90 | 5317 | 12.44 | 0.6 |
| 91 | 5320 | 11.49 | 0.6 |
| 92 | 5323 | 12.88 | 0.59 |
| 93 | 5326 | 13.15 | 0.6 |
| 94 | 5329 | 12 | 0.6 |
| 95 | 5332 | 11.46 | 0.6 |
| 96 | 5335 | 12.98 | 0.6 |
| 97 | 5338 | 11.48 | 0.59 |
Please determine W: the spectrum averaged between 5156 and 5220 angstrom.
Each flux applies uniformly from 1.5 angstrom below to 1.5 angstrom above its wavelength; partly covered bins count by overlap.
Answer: 12.1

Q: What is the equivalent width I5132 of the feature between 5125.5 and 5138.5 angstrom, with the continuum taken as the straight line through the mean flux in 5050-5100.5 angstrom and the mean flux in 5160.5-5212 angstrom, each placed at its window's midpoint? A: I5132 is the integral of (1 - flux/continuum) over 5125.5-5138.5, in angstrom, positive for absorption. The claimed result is 0.3 angstrom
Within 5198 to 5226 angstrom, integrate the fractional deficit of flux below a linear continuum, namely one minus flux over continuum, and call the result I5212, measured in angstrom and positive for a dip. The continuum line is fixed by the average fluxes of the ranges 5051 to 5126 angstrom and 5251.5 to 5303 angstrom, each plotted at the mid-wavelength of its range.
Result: -1.47 angstrom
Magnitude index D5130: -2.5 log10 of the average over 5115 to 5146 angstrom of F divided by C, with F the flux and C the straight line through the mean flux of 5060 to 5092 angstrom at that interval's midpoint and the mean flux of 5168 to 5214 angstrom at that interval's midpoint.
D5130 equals 0.06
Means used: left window 12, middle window 11.4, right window 12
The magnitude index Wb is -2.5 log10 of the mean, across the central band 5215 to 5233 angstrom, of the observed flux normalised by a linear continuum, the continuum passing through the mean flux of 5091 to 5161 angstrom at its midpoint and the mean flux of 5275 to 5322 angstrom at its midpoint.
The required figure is -0.05 mag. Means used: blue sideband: 11.6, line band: 12.2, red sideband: 11.7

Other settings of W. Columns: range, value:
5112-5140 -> 11.4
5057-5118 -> 11.8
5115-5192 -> 11.8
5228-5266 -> 12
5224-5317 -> 11.9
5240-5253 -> 11.9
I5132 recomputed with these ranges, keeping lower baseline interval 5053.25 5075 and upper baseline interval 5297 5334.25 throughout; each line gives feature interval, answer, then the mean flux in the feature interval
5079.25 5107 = 1.8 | 11.6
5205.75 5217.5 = 0.0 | 12.1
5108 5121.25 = 1.4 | 11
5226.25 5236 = -0.3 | 12.5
